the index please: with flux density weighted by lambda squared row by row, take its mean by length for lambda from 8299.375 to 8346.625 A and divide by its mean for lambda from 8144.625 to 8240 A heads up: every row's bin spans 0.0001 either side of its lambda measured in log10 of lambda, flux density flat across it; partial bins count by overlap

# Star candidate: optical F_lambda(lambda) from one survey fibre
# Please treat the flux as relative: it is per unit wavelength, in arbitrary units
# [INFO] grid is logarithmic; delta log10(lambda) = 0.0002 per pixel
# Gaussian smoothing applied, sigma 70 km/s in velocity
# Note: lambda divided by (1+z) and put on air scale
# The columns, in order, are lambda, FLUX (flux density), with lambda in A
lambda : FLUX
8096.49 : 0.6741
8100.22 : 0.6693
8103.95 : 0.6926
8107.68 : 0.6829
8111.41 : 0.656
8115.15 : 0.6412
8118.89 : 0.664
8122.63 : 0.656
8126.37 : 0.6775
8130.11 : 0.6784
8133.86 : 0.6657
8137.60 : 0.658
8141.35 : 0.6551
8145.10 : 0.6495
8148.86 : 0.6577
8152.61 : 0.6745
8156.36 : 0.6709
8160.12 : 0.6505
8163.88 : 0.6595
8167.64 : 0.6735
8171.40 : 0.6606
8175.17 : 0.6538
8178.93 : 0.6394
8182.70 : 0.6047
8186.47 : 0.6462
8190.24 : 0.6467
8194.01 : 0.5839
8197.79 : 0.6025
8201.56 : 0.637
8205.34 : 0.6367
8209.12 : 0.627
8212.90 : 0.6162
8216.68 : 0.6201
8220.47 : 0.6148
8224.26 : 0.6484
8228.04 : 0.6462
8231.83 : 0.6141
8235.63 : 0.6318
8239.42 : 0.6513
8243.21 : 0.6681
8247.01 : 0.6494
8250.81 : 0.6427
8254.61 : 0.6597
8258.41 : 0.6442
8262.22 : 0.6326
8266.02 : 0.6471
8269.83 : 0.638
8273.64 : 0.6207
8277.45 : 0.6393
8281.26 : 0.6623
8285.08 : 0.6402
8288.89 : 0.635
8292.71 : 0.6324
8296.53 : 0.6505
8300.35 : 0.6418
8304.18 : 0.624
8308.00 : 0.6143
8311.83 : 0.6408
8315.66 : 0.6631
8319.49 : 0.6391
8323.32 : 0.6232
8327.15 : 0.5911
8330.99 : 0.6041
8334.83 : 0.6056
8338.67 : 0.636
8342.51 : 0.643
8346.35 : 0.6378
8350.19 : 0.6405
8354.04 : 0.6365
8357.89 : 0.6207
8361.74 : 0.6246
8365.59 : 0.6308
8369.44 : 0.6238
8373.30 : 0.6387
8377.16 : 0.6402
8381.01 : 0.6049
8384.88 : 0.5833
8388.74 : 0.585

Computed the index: 1.0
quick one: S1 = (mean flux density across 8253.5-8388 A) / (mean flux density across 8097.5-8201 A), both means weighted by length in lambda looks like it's 0.96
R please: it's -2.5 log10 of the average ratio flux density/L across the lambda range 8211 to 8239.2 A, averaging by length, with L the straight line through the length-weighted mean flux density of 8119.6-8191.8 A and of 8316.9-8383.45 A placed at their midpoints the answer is 0.029 mag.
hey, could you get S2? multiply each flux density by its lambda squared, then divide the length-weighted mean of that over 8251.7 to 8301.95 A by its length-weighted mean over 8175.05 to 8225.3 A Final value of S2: 1.05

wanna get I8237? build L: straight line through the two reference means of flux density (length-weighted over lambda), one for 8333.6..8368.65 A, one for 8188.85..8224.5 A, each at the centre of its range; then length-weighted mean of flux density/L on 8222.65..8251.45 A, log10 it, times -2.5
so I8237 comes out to -0.035 mag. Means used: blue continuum 0.622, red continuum 0.631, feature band 0.644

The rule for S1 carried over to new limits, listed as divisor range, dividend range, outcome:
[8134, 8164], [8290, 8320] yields 0.97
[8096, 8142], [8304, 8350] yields 0.94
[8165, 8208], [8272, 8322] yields 1.01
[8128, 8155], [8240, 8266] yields 0.98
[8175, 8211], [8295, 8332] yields 1.00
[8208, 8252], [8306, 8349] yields 0.99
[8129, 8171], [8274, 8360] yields 0.95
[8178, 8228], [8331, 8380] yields 1.01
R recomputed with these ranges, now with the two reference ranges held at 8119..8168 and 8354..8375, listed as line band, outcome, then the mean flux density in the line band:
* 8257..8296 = 0.00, 0.64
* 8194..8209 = 0.06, 0.62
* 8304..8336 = 0.02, 0.623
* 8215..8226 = 0.04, 0.627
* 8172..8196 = 0.04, 0.631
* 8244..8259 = -0.01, 0.651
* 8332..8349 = 0.00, 0.63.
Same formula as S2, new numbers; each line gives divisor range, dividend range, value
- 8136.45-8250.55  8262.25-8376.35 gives 1.02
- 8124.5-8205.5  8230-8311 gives 1.01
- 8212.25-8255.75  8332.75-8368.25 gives 1.01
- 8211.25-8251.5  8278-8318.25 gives 1.02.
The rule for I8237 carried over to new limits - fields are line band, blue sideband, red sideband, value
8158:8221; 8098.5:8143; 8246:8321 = 0.04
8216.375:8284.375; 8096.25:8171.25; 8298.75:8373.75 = 0.01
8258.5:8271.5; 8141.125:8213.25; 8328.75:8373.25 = -0.01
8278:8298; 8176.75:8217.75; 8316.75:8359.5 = -0.03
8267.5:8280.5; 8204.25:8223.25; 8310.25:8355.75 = -0.02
